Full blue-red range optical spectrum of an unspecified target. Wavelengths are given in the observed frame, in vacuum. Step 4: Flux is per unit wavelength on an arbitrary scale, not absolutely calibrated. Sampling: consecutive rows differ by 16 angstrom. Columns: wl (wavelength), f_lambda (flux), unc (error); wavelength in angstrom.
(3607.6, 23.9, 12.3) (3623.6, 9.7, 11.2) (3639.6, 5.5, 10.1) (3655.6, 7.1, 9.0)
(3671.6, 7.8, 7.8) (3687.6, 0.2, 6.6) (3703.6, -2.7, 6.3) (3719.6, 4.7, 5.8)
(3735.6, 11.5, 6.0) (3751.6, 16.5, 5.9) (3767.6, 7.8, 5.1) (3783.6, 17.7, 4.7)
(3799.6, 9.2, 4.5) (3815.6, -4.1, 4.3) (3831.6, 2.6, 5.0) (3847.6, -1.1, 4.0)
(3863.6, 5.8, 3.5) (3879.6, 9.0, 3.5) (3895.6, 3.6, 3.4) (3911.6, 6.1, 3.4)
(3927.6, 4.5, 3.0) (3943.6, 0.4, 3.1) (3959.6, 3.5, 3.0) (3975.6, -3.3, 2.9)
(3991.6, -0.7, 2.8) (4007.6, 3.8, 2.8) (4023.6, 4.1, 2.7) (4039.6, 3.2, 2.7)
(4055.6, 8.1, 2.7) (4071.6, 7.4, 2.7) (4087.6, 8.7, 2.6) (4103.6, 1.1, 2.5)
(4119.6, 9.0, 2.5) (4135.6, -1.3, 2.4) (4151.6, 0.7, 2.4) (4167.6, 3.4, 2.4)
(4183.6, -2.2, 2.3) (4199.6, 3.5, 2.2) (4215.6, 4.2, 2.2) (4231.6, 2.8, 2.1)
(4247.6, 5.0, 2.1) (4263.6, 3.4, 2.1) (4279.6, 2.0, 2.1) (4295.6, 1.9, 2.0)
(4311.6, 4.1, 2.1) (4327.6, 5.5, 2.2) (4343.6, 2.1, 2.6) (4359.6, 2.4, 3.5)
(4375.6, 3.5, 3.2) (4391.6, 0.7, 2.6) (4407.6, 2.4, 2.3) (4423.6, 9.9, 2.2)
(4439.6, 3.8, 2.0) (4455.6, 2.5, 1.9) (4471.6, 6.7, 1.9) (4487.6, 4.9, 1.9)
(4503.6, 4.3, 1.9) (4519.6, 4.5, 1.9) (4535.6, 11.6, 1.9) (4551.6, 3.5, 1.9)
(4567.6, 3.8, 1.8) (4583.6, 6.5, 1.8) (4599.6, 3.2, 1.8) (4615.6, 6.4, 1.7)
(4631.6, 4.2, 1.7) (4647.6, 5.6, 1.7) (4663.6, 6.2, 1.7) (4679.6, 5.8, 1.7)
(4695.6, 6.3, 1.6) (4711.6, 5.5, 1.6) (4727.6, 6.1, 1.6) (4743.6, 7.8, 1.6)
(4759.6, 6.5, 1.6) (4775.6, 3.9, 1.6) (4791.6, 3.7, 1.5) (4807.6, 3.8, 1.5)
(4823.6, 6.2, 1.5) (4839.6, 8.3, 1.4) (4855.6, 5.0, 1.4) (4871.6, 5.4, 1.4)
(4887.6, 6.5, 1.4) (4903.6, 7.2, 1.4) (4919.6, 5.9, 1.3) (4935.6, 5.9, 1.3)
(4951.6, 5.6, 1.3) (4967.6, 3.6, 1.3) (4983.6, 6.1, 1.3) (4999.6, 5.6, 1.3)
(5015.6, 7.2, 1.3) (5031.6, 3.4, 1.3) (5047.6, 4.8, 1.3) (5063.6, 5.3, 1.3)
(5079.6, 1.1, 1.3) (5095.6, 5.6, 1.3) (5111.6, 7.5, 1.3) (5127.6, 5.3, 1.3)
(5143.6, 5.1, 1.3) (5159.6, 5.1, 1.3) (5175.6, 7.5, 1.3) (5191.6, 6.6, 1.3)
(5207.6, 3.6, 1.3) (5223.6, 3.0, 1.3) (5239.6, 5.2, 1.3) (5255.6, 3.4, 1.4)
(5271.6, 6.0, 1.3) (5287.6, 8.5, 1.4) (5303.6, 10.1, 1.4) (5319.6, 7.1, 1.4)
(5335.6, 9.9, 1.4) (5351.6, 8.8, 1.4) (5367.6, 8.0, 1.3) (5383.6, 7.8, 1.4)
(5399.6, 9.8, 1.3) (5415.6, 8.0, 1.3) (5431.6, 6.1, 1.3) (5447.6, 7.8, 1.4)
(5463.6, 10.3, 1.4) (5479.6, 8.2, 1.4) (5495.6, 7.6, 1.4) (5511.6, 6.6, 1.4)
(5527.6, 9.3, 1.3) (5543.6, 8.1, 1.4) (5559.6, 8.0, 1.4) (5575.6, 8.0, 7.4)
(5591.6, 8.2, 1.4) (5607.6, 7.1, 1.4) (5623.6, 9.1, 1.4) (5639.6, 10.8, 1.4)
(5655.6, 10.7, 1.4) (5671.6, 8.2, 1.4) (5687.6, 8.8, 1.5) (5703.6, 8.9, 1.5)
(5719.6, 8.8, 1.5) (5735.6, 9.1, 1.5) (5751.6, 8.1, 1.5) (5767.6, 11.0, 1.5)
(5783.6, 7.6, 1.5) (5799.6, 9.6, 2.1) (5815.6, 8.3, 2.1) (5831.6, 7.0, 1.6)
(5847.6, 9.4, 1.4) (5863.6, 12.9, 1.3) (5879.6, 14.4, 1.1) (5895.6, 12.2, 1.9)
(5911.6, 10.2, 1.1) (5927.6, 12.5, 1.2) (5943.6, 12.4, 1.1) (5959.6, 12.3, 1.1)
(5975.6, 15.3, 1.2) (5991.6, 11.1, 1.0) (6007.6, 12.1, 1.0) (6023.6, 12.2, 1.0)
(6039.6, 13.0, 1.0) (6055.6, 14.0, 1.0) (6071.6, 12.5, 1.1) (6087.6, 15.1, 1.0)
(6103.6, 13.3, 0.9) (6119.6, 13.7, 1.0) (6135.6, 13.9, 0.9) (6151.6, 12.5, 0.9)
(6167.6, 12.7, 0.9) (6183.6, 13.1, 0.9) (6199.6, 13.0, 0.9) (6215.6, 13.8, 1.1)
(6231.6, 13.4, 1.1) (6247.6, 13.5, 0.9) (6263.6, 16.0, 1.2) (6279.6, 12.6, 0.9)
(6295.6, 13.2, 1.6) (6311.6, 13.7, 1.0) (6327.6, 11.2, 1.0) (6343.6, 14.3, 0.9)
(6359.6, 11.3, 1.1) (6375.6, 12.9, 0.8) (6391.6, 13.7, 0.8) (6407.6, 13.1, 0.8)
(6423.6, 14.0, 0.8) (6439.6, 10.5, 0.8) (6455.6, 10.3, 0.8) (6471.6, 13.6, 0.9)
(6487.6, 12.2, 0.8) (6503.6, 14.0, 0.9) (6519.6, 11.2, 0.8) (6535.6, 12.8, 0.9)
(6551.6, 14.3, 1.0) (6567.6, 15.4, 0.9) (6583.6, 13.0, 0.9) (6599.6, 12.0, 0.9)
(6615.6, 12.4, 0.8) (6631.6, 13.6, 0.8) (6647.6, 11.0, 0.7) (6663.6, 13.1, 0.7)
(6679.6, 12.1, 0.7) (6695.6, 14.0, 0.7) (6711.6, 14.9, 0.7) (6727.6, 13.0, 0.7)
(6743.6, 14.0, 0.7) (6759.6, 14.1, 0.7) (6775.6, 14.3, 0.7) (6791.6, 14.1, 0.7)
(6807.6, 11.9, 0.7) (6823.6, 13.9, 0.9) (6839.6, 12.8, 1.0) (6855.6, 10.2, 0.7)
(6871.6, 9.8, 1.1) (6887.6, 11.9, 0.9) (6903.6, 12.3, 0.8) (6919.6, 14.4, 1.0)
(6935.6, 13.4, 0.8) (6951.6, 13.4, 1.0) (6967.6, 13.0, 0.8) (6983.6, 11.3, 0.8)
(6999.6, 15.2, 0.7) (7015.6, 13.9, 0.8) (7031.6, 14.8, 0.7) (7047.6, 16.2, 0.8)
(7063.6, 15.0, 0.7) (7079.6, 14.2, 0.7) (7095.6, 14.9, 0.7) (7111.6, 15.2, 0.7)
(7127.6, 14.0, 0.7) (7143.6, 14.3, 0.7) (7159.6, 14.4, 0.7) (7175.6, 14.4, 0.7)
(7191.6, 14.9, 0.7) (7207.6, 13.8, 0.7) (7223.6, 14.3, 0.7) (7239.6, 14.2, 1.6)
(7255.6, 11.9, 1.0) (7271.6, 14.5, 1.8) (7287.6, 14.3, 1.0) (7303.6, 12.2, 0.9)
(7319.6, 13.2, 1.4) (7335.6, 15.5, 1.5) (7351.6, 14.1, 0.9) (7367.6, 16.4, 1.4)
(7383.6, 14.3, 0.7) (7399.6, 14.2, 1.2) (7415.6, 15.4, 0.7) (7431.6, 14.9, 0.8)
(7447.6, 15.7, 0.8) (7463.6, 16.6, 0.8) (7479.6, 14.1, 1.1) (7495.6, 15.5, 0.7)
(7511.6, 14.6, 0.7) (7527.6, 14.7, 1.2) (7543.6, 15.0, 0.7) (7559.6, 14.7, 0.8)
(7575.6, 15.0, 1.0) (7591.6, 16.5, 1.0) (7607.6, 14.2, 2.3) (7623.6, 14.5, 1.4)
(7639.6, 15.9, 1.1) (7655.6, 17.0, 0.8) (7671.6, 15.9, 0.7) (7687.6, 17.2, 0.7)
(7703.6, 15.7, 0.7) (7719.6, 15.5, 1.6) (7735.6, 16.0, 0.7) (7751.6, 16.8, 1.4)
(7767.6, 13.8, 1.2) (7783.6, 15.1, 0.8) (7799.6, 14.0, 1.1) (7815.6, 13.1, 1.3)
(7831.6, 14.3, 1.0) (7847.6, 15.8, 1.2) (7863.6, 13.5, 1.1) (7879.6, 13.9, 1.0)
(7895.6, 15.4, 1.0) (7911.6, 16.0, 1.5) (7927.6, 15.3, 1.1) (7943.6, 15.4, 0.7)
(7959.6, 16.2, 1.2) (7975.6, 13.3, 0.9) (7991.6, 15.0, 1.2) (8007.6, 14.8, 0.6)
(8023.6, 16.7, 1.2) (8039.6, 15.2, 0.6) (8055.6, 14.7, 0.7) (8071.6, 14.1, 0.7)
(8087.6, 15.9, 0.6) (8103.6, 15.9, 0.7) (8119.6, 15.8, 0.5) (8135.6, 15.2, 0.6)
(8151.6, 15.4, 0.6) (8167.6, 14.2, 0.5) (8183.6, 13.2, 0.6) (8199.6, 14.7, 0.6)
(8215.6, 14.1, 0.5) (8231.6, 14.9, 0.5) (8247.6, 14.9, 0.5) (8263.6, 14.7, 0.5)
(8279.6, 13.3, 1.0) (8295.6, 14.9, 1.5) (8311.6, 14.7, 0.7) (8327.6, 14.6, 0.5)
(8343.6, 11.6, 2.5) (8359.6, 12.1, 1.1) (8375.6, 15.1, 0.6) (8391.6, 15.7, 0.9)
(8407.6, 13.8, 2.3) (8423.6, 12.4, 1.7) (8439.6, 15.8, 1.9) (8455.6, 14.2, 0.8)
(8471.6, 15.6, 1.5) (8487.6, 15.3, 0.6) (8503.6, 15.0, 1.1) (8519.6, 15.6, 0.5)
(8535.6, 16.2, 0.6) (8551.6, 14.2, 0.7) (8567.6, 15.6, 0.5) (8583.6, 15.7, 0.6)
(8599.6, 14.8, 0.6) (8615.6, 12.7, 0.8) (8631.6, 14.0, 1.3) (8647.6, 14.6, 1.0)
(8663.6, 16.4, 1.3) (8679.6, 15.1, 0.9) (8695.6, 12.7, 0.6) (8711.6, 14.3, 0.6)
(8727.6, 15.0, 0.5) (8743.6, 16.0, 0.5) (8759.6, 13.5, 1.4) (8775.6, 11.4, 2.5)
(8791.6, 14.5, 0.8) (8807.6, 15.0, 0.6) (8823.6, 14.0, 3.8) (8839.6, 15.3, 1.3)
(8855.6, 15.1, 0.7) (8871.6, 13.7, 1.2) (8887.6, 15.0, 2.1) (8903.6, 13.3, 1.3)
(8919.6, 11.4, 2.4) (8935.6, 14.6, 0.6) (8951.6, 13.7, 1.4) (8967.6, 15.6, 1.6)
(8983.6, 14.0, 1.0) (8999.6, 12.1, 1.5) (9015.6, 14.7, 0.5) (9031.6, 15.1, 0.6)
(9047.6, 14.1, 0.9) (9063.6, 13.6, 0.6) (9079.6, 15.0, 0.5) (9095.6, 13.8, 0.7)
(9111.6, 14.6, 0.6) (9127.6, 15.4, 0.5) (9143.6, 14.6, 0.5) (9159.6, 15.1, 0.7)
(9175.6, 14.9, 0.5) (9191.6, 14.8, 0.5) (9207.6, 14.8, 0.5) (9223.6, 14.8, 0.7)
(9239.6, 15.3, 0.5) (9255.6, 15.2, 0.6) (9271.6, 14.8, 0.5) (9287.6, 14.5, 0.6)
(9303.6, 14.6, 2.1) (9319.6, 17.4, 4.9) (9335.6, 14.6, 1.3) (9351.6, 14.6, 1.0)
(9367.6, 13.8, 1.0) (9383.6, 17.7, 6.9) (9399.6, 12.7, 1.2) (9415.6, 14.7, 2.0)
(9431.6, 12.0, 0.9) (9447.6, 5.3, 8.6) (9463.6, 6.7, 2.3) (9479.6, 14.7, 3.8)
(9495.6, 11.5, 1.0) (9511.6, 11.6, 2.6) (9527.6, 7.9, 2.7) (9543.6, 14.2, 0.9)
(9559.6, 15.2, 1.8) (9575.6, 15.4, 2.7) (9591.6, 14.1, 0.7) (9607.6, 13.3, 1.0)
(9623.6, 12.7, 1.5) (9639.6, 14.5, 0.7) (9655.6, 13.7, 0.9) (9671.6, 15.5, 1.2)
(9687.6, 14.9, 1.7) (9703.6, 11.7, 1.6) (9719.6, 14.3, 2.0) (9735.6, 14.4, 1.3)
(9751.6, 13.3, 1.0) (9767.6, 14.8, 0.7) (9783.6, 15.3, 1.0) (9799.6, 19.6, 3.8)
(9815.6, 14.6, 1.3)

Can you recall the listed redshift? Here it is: 0.33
